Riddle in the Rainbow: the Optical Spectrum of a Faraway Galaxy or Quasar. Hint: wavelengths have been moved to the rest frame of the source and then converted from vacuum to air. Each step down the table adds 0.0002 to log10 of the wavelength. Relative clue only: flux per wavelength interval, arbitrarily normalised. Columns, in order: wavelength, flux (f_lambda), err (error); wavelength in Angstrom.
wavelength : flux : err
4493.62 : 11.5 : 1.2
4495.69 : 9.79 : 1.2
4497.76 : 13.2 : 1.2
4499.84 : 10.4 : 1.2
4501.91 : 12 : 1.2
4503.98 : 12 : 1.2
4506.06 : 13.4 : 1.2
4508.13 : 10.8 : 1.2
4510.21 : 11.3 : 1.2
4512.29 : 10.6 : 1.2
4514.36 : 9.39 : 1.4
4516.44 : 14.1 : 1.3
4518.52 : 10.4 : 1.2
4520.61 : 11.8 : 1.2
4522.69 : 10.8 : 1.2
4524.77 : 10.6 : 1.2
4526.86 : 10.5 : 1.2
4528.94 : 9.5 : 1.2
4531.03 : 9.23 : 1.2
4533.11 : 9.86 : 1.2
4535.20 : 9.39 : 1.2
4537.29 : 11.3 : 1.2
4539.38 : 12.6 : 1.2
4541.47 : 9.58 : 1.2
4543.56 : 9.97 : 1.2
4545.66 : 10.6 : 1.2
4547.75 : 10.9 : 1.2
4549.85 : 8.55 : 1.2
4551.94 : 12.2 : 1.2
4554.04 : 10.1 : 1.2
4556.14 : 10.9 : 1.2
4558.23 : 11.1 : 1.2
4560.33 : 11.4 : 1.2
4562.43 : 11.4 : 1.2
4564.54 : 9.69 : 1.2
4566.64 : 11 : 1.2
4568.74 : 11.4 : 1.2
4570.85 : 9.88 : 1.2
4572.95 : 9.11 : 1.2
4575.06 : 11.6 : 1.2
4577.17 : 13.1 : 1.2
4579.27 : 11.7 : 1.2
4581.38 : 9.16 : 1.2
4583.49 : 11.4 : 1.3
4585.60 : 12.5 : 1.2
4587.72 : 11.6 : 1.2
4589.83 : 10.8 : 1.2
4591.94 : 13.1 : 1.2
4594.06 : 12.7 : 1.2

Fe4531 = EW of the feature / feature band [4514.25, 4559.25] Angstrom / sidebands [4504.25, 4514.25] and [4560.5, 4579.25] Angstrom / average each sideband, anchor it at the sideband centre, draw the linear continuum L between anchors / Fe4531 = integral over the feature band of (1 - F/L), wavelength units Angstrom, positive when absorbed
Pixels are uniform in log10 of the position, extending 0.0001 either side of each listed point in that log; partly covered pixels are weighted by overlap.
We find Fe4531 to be 2.2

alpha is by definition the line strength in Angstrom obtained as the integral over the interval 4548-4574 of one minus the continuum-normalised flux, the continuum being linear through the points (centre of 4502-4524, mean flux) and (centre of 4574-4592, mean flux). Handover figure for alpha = 2.2 Angstrom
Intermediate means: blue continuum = 11.5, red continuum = 11.6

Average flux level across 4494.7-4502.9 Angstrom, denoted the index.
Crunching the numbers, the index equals 11.3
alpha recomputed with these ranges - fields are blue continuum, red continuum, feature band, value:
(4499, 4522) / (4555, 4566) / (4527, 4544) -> 1.49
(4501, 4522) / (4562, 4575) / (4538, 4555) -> 0.47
